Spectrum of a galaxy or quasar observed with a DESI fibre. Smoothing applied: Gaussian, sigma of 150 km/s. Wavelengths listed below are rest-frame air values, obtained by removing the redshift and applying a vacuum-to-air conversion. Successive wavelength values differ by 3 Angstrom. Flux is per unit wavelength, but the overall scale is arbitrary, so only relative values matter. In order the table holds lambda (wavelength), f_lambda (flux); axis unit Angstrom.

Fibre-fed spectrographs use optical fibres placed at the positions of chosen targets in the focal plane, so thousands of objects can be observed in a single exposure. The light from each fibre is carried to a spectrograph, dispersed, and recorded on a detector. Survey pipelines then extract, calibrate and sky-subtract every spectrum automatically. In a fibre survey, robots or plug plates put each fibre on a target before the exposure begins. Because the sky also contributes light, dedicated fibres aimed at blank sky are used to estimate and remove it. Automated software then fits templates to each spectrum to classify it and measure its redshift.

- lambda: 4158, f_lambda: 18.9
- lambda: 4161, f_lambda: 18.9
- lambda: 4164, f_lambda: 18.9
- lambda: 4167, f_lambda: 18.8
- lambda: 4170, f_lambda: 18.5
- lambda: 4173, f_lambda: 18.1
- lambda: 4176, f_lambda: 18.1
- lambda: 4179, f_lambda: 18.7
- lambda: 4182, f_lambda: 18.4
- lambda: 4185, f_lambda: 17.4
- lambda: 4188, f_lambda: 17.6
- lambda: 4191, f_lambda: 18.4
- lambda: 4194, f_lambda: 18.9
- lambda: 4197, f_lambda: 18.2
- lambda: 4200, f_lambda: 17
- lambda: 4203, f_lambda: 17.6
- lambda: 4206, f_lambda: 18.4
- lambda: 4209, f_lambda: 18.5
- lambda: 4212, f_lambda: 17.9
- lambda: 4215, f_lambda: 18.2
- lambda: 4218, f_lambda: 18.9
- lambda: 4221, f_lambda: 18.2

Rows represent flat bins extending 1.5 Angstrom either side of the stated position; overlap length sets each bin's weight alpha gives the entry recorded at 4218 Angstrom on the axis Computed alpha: 18.9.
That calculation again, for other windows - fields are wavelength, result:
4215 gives 18.2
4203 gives 17.6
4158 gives 18.9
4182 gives 18.4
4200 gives 17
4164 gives 18.9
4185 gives 17.4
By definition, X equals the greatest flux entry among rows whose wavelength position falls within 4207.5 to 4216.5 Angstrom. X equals 18.5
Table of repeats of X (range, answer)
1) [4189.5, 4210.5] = 18.9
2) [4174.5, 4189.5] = 18.7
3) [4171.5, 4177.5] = 18.1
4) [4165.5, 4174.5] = 18.8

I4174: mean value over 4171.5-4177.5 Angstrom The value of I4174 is 18.1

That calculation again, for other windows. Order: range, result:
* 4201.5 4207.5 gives 18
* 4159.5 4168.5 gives 18.9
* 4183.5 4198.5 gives 18.1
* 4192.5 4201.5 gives 18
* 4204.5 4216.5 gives 18.2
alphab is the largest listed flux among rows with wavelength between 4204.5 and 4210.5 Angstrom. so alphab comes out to 18.5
